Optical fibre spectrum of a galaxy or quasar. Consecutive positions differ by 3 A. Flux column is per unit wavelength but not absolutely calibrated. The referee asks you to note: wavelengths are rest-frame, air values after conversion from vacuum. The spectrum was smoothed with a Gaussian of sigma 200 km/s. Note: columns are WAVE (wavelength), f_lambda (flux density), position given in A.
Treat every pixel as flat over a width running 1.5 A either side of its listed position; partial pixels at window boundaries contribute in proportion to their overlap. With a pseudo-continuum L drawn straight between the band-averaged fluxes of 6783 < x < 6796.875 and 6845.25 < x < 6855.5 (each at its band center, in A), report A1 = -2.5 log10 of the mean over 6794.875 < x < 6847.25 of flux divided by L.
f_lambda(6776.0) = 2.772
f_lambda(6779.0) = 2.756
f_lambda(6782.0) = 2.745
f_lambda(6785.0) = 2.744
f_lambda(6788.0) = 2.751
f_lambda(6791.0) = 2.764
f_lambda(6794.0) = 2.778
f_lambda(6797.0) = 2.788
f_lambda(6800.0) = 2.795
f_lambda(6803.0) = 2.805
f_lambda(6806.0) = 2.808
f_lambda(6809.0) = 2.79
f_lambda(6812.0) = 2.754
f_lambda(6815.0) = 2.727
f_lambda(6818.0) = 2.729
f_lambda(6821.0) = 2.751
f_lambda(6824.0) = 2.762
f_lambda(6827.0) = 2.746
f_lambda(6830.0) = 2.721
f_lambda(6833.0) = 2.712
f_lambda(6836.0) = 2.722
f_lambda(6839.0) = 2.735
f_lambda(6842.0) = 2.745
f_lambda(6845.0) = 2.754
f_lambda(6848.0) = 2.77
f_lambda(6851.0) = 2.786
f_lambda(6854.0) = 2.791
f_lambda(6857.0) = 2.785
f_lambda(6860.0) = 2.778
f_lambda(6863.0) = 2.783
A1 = 0.01 mag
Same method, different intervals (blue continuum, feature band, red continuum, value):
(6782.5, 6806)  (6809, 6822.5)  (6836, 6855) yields 0.01 mag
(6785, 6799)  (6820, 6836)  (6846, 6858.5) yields 0.02 mag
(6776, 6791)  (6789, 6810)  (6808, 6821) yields -0.01 mag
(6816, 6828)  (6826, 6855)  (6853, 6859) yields 0.01 mag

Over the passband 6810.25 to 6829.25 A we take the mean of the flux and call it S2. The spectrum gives 2.74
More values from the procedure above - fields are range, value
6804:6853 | 2.75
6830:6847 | 2.73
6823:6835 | 2.73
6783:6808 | 2.78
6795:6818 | 2.78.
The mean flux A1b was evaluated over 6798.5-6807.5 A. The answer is 2.8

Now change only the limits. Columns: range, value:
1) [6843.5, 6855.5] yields 2.78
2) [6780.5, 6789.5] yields 2.75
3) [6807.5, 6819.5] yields 2.75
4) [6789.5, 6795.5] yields 2.77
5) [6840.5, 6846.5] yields 2.75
